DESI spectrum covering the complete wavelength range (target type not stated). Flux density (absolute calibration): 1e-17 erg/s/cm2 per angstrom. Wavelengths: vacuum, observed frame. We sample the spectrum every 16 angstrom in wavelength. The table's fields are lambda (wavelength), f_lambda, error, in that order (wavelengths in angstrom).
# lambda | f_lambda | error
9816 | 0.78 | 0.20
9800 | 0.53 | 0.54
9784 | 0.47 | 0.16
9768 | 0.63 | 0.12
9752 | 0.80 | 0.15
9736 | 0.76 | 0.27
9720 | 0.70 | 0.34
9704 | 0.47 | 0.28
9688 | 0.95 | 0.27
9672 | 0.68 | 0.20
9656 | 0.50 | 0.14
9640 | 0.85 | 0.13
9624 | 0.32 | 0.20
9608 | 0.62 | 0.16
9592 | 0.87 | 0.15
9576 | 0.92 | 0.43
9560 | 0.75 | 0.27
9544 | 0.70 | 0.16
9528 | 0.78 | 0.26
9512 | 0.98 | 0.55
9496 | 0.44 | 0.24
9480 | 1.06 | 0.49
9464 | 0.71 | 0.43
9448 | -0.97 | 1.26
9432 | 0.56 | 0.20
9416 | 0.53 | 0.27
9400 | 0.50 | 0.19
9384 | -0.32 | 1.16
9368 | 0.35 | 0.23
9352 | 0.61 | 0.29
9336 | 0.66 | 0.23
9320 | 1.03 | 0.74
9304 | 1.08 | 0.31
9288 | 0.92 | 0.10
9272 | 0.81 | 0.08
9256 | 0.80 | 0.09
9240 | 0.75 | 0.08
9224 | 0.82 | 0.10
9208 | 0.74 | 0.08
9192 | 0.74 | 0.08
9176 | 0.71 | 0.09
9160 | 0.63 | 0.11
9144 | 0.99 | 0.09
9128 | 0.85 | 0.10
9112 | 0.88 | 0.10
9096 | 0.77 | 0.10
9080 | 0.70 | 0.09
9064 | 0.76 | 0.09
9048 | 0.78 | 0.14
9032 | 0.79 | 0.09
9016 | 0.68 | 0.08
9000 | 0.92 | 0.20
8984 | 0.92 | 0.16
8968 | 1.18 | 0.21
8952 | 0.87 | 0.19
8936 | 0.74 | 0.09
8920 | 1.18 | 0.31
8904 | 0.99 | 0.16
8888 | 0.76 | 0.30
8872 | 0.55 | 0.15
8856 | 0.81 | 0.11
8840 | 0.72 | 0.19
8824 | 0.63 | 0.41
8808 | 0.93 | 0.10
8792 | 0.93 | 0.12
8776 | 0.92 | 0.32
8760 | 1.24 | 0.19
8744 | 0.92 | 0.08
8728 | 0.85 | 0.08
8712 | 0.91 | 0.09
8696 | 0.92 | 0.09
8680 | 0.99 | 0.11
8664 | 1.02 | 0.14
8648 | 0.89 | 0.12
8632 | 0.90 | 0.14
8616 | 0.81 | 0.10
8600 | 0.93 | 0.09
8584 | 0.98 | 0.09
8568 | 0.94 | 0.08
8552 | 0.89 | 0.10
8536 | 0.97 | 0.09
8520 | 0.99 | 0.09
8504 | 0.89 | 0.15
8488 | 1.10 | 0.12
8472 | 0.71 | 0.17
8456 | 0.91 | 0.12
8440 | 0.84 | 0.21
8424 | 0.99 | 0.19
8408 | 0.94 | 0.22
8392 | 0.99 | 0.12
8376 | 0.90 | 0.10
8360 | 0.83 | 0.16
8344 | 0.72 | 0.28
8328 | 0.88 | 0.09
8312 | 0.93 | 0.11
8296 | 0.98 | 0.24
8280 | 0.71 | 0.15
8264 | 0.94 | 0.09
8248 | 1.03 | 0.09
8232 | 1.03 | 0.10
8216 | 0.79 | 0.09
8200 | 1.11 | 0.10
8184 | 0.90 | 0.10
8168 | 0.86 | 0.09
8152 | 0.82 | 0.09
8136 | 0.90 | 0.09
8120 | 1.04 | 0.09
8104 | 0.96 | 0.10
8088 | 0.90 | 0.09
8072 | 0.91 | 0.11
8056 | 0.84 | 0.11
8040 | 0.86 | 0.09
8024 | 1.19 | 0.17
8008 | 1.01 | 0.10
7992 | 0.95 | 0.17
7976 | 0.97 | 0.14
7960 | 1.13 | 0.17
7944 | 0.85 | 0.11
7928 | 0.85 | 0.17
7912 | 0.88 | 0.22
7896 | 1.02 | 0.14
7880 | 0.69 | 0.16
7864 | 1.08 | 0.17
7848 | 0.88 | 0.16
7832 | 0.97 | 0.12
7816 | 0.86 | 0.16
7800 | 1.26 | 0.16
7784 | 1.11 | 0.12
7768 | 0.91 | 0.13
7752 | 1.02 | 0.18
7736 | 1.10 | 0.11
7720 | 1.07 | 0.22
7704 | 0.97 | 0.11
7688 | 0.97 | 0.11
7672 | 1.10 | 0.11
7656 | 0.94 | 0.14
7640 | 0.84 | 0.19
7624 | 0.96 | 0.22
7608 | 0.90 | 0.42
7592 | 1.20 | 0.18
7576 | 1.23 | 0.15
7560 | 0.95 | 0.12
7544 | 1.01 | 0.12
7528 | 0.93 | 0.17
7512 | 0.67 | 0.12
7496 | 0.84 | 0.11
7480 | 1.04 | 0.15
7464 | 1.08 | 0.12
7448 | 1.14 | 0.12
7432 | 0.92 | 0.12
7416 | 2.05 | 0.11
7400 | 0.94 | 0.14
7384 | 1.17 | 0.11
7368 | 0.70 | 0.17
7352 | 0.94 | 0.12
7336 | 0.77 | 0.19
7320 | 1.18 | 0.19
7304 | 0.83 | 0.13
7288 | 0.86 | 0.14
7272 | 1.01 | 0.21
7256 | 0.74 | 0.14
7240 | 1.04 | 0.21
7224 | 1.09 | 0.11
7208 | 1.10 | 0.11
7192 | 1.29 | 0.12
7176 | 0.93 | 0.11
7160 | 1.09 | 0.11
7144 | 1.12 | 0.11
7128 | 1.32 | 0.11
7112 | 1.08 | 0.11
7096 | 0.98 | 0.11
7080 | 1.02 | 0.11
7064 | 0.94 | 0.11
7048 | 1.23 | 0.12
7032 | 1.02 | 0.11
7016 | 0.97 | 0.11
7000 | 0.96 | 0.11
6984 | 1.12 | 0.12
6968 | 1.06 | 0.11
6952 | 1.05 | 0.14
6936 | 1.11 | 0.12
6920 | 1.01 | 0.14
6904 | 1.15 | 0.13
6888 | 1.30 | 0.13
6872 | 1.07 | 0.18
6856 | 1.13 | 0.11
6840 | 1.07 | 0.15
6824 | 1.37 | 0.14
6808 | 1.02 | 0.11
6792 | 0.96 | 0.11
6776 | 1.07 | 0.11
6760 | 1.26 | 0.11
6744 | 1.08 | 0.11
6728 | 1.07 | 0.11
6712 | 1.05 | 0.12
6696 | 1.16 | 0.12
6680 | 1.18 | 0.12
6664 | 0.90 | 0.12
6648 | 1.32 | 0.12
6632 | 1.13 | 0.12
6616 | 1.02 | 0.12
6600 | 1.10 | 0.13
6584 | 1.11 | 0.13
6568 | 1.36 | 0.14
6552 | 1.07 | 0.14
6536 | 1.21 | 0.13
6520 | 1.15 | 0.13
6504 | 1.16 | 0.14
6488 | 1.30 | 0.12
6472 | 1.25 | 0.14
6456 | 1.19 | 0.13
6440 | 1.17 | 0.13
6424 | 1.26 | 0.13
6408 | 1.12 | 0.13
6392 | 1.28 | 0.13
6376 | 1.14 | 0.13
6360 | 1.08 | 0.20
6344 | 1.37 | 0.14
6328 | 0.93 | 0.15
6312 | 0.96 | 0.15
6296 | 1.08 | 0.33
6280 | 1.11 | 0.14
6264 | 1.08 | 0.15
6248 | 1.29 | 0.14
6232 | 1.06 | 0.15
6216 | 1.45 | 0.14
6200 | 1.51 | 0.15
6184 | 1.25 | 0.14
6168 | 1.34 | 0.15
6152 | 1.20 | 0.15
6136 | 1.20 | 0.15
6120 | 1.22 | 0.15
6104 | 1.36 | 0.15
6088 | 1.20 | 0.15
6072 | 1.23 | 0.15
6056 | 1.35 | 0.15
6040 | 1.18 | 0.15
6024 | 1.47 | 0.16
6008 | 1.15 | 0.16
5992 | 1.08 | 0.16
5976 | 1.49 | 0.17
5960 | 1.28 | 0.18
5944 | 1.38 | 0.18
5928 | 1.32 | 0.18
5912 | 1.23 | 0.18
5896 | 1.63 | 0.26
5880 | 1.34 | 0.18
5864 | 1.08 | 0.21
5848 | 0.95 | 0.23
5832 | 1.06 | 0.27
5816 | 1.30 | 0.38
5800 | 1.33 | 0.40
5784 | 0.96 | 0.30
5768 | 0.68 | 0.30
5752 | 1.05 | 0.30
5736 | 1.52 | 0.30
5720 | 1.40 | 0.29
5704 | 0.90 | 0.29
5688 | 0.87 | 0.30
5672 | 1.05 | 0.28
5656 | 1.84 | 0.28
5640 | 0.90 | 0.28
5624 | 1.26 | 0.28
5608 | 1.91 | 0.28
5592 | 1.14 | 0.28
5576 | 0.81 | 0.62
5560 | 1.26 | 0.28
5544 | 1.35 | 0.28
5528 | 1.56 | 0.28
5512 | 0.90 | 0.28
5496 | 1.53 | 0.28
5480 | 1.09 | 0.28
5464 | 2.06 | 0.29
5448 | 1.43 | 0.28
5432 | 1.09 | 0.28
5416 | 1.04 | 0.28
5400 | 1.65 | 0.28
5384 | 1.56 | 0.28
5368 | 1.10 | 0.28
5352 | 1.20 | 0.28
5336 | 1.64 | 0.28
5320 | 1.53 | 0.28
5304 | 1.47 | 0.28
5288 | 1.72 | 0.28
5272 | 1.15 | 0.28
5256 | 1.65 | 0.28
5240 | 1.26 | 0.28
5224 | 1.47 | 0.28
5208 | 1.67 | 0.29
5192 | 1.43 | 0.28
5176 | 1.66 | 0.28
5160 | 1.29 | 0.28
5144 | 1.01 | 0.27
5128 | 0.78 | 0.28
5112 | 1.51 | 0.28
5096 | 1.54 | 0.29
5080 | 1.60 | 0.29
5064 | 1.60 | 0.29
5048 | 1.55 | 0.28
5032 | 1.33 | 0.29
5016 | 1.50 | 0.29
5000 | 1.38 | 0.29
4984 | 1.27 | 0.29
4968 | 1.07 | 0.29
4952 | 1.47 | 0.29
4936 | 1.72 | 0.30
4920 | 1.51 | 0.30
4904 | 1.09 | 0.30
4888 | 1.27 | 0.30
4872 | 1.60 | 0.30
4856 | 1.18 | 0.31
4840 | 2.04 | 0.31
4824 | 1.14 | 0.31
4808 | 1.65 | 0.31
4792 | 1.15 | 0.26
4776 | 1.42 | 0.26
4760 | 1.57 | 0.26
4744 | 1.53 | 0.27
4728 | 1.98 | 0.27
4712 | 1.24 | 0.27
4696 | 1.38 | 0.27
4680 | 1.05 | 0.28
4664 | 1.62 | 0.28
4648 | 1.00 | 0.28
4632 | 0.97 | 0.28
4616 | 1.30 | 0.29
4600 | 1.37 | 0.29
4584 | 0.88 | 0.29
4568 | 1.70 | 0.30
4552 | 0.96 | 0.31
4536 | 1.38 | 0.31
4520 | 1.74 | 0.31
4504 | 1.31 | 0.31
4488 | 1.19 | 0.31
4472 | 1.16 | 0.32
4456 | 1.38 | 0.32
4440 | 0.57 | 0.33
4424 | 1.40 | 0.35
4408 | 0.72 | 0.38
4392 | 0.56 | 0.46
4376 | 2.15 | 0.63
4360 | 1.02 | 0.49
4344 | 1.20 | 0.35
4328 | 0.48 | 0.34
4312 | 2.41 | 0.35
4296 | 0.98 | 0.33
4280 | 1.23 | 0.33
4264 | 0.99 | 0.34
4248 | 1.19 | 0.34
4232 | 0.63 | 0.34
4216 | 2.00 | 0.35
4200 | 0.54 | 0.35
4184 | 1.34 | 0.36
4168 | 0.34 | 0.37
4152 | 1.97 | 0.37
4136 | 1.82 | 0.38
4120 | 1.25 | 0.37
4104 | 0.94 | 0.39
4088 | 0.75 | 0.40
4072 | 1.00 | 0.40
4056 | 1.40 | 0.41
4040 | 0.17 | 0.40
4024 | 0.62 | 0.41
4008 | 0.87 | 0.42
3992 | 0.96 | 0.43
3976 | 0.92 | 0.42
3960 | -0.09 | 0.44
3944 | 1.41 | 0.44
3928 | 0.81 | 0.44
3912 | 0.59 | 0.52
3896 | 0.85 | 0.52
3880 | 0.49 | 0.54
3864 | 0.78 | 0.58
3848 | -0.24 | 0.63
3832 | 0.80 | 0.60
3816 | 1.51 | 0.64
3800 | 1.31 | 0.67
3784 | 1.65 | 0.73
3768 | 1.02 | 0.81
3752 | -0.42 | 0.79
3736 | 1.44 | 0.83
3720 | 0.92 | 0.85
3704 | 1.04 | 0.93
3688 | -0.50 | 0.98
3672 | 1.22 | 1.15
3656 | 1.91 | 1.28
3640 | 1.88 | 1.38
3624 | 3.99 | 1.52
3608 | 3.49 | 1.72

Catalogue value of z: 0.13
